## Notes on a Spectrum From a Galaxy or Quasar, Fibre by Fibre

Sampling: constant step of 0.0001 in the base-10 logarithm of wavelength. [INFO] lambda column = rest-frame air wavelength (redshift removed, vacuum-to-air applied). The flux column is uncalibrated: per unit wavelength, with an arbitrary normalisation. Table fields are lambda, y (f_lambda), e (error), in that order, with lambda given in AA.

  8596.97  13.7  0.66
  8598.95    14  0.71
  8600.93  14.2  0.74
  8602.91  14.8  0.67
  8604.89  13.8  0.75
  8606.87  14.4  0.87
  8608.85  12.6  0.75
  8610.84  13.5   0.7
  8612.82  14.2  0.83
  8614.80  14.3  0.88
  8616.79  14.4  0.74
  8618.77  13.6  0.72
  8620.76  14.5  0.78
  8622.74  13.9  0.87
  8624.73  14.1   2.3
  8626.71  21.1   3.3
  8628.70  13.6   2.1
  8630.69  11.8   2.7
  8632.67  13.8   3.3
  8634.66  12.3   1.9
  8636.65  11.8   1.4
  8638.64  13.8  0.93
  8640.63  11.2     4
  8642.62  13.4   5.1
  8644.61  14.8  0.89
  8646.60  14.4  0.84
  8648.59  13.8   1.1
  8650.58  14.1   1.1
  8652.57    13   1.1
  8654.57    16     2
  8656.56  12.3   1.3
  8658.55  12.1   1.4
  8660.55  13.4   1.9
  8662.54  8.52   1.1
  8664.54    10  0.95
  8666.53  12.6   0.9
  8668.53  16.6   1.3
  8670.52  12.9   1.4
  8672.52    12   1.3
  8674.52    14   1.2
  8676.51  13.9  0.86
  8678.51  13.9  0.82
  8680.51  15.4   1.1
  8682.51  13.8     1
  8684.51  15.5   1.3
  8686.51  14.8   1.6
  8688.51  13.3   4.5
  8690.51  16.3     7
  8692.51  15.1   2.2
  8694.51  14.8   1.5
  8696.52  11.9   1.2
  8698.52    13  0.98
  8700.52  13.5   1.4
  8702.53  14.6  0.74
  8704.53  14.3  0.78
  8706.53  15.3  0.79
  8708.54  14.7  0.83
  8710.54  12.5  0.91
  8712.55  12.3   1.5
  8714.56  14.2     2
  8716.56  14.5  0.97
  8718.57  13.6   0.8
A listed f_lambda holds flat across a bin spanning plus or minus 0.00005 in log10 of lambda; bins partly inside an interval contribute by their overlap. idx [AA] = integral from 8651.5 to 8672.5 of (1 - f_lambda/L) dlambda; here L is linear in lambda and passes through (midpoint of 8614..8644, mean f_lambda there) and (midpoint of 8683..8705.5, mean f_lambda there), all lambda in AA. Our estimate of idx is 2.0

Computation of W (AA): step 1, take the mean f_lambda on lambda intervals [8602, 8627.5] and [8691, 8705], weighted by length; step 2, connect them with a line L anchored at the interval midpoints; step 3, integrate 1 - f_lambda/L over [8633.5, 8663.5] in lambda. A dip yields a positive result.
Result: 2.7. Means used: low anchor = 14.5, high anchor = 14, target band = 13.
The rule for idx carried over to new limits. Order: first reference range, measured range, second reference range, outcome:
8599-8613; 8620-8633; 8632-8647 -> -1.26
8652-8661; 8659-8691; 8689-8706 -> 0.61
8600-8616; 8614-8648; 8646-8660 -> -0.29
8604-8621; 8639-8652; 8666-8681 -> 0.27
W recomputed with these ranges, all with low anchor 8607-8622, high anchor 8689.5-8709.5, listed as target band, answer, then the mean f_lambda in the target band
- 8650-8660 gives 0.46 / 13.5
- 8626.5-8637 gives 0.23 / 13.7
